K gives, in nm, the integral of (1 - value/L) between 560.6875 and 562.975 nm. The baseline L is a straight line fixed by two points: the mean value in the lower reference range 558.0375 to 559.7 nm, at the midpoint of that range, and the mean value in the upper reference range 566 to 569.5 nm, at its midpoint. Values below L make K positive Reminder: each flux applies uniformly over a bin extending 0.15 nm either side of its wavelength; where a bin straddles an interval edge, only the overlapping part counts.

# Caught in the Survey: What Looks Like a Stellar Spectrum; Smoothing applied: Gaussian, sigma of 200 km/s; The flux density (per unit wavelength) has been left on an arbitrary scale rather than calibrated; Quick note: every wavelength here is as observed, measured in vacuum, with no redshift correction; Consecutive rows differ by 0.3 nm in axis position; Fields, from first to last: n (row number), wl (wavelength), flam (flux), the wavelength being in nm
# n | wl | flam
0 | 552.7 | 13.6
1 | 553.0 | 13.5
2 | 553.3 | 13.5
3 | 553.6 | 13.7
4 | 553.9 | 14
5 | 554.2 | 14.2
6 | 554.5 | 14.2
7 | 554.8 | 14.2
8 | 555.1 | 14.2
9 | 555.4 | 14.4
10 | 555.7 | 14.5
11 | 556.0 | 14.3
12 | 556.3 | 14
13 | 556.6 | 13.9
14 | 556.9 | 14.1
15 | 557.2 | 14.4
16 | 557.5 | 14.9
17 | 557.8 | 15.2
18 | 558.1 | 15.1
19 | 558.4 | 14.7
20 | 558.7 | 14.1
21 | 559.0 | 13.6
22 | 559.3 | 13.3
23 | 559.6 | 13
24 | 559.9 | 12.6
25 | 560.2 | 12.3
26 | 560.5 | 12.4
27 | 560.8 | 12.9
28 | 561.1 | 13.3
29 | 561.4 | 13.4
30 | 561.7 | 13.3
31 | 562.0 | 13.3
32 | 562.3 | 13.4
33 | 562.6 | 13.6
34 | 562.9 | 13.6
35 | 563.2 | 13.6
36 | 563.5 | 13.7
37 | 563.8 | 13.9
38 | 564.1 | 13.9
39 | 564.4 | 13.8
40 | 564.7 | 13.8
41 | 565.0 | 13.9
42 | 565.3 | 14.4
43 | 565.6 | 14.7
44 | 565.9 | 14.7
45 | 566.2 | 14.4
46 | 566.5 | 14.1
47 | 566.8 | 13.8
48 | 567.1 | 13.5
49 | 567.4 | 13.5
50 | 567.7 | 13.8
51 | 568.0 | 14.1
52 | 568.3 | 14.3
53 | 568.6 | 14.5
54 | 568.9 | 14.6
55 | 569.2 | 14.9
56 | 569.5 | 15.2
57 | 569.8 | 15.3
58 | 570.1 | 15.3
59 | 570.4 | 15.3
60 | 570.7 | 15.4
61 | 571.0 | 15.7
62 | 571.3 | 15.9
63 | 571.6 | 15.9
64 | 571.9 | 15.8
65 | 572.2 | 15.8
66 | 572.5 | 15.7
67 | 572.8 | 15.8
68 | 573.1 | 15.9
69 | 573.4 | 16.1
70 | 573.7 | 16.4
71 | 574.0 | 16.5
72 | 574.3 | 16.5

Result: 0.11 nm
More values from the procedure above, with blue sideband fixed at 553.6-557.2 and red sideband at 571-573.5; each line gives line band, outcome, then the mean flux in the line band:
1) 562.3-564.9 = 0.22 nm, 13.7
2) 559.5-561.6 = 0.26 nm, 12.9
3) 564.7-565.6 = 0.06 nm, 14.2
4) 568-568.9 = 0.06 nm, 14.4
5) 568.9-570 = 0.04 nm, 15.1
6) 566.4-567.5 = 0.12 nm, 13.7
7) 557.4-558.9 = -0.03 nm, 14.8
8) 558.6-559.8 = 0.09 nm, 13.4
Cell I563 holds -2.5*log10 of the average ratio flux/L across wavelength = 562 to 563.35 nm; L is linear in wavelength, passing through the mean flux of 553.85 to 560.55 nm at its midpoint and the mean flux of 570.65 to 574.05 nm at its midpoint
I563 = 0.09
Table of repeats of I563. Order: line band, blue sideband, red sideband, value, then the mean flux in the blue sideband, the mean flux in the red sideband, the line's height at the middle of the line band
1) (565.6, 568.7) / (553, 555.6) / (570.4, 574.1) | 0.09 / 14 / 15.9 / 15.4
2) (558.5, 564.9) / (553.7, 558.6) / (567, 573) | 0.10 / 14.4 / 15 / 14.6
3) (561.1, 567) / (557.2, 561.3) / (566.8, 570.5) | 0.02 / 13.7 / 14.5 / 14.1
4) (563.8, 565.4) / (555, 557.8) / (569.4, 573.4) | 0.08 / 14.4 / 15.6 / 15.1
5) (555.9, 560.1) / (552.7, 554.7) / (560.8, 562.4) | -0.04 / 13.8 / 13.3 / 13.5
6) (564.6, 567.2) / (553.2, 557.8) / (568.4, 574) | 0.07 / 14.2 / 15.5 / 15.1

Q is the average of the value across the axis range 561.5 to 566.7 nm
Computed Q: 13.9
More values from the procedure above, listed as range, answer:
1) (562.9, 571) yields 14.3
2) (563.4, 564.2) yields 13.8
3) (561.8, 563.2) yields 13.5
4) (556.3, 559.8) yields 14.2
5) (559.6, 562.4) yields 13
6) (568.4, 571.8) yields 15.3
